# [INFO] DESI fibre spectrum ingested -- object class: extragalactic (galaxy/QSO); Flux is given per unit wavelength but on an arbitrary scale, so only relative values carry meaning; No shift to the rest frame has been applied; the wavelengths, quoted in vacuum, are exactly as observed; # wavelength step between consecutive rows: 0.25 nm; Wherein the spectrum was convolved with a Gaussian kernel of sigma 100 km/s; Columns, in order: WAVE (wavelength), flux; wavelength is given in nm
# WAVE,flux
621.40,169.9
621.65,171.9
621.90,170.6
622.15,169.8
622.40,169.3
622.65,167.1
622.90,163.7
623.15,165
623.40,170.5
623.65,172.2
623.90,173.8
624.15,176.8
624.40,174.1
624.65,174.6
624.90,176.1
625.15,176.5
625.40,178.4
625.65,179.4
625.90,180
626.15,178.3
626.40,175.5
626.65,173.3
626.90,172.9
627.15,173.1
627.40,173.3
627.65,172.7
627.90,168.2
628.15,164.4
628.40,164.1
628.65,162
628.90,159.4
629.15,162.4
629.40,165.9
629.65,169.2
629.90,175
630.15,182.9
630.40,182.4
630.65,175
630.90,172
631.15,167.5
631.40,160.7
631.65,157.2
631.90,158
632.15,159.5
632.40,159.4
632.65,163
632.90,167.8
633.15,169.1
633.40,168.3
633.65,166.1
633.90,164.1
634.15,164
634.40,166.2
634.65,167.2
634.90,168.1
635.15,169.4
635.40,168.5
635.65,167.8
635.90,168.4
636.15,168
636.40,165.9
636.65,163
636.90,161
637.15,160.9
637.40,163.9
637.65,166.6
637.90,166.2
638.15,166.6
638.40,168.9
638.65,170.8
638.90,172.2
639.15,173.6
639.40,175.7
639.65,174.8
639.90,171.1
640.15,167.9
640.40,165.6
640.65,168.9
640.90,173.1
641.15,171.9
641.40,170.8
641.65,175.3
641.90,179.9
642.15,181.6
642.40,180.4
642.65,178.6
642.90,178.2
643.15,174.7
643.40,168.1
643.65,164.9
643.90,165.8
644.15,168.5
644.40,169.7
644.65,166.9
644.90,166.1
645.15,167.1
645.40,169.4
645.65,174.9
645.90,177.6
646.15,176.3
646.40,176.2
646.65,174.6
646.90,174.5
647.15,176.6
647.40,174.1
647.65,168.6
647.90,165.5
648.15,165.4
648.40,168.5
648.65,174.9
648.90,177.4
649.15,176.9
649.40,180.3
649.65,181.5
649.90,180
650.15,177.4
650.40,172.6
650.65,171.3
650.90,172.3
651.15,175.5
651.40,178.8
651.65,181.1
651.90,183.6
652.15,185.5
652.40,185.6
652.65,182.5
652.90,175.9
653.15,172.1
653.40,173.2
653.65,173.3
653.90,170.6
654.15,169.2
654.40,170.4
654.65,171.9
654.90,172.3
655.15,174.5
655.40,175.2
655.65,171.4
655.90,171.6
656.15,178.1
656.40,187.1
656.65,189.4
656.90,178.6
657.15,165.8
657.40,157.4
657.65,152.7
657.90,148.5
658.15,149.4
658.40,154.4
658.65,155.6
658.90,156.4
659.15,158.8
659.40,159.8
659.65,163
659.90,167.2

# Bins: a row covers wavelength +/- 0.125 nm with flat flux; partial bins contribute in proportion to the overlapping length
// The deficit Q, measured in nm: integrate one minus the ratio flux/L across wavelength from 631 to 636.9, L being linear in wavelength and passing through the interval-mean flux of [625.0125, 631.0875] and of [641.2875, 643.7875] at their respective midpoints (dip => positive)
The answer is 0.29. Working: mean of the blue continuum 172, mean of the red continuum 175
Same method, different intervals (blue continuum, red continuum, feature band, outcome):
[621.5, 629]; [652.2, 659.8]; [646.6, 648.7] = -0.018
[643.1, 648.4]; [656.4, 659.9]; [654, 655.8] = -0.087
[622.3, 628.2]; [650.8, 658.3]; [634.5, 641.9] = 0.178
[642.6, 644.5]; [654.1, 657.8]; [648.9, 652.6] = -0.154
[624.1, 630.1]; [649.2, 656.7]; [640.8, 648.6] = 0.123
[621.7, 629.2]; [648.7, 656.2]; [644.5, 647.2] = 0.035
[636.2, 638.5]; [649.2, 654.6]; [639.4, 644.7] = -0.117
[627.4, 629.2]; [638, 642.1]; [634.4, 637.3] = 0.058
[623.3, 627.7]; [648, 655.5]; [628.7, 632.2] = 0.151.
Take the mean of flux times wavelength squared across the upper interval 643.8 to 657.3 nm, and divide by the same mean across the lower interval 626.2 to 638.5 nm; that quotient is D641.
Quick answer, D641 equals 1.10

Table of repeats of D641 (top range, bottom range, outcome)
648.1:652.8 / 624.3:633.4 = 1.12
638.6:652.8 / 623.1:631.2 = 1.07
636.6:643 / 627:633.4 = 1.05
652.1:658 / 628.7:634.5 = 1.12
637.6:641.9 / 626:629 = 1.05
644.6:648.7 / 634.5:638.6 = 1.06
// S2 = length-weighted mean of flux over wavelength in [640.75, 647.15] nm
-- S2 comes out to 173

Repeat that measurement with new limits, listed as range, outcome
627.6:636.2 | 167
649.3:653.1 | 179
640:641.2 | 169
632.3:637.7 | 166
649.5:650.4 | 179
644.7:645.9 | 170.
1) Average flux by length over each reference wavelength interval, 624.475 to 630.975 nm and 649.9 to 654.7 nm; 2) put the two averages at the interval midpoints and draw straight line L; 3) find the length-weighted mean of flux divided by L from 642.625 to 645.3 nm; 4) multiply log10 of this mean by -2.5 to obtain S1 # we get 0.03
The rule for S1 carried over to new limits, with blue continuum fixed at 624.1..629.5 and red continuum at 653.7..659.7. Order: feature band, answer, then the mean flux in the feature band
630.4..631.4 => 0.00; 172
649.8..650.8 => -0.05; 175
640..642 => -0.01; 172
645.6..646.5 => -0.05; 176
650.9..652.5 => -0.08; 181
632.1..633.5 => 0.04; 165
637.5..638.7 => 0.02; 168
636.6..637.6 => 0.05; 162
